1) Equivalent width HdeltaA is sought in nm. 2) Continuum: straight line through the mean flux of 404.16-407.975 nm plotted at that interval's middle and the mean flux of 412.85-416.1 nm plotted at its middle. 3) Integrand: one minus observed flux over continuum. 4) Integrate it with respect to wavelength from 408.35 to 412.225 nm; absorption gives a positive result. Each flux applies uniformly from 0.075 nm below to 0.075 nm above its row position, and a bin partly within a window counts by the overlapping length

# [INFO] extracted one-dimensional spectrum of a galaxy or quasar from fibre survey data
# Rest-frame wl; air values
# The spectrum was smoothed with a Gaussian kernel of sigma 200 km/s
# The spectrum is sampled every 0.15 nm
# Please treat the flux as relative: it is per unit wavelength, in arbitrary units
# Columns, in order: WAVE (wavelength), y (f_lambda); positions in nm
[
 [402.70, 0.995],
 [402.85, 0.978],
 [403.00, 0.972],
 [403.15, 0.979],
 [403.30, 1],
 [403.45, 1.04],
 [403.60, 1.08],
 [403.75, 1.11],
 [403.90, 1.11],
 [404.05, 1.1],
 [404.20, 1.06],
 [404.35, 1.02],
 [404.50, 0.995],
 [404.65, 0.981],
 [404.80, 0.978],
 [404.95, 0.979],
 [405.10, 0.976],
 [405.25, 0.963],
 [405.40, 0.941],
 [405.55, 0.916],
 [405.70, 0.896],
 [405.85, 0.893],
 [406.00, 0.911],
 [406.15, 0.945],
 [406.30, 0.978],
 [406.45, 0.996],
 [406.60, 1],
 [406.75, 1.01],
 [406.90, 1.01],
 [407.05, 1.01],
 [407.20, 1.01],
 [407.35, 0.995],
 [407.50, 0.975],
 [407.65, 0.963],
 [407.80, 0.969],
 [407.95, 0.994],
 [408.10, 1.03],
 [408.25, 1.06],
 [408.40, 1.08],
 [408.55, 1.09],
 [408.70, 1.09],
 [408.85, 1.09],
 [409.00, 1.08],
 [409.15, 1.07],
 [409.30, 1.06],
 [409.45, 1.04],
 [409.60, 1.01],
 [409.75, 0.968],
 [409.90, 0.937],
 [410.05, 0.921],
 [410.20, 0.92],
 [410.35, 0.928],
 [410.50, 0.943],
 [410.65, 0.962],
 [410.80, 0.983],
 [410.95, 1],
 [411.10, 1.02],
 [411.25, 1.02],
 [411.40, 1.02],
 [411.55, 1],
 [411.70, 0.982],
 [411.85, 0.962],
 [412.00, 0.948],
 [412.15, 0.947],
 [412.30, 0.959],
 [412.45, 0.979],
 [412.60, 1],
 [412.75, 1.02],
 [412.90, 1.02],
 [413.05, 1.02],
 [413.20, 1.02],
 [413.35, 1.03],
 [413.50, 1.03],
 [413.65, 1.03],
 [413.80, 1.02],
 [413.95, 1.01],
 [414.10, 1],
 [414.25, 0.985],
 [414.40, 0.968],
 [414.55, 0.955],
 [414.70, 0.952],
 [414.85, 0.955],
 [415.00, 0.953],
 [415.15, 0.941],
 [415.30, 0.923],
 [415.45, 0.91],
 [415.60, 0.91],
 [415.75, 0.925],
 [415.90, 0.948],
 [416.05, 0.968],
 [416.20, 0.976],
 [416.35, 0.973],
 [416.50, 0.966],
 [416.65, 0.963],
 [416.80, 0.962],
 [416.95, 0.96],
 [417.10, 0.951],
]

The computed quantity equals -0.11 nm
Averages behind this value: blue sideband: 0.975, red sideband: 0.976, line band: 1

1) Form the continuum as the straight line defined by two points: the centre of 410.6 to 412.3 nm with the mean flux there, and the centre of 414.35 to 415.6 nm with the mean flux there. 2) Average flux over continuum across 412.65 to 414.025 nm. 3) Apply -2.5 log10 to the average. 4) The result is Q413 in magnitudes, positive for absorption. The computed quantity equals -0.07 mag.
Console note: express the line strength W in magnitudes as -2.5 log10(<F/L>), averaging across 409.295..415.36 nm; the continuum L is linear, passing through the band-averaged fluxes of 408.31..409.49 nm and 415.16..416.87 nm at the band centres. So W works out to 0.03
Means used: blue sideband 1.08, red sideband 0.947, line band 0.983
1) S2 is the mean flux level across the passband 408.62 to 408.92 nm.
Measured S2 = 1.09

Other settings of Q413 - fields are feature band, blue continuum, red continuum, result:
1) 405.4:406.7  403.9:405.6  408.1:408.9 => 0.09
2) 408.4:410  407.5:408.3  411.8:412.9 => -0.05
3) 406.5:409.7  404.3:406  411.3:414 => -0.06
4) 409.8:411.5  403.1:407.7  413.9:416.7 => 0.01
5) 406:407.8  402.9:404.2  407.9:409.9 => 0.07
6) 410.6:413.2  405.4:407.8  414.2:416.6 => -0.04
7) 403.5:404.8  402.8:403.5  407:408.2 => -0.06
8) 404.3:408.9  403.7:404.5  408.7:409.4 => 0.09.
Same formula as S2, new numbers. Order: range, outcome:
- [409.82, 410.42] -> 0.927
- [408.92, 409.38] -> 1.07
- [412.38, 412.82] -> 1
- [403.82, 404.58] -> 1.06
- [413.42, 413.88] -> 1.03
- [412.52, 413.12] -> 1.01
